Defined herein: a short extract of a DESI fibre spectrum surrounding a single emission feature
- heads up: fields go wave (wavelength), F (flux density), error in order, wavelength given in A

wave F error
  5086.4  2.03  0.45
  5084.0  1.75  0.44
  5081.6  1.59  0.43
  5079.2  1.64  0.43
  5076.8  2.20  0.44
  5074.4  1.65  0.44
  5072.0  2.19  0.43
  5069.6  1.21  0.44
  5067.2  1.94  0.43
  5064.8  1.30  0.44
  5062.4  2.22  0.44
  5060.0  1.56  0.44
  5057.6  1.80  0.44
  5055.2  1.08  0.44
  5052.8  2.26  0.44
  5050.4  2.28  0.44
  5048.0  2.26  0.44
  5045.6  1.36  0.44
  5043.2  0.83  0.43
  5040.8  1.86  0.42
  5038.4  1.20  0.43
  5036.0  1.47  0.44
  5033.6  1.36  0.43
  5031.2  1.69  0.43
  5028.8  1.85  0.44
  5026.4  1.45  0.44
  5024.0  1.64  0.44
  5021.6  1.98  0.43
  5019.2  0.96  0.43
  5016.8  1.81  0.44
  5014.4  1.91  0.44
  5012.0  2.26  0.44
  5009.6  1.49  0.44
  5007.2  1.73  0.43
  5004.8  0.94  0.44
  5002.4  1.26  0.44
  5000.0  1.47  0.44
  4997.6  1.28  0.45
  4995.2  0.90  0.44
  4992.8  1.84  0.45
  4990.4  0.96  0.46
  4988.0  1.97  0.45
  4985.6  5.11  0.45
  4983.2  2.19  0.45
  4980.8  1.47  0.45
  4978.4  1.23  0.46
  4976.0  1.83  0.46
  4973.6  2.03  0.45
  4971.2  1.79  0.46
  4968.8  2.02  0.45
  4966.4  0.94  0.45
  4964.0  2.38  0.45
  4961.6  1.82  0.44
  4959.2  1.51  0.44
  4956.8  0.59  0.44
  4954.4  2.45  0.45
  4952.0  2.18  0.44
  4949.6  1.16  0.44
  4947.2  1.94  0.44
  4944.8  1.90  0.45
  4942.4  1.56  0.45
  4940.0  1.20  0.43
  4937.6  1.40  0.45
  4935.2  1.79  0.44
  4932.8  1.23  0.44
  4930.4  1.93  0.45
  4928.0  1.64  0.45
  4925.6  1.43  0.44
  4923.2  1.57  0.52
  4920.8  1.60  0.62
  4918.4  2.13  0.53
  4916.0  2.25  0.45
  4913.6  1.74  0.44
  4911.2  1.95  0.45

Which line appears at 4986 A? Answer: H-gamma 4340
